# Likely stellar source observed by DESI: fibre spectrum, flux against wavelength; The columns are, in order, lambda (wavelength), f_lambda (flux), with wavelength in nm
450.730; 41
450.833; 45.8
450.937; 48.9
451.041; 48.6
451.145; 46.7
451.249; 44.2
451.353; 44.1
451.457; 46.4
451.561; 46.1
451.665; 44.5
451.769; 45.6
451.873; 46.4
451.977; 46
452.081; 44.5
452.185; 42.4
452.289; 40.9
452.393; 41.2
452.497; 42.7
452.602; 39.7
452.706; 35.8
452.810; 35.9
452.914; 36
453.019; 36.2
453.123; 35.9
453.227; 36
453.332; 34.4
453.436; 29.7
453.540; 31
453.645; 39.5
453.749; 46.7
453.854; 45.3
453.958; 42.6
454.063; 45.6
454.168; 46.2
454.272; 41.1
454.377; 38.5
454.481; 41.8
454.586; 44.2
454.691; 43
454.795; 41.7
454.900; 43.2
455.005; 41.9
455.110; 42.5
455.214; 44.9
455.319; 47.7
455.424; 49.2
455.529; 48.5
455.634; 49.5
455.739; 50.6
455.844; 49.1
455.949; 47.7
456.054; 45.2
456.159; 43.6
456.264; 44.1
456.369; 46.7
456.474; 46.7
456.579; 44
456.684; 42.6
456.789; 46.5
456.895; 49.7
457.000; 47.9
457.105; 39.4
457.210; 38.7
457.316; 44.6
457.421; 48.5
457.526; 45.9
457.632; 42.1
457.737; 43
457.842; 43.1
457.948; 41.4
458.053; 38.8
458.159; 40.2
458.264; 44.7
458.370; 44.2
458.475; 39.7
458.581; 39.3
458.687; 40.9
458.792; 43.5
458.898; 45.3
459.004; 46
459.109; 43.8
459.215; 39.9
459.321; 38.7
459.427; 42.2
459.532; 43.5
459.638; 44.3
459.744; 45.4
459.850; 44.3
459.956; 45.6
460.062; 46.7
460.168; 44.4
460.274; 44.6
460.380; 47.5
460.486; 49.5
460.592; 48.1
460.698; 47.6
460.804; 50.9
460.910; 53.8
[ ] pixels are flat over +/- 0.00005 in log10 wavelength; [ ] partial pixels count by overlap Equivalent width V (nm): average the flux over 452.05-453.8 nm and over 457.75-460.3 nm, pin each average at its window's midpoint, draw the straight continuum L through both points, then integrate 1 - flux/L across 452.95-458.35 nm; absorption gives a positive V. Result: -0.390 nm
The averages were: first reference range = 38.1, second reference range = 42.9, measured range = 43.2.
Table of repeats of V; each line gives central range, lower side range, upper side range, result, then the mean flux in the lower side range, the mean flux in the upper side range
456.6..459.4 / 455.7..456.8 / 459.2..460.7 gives 0.151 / 46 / 44.8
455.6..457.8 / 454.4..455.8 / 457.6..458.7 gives -0.110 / 45.2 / 41.6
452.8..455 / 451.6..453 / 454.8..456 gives 0.216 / 41.6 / 46.6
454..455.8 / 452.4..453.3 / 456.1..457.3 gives -0.153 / 37.4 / 44.5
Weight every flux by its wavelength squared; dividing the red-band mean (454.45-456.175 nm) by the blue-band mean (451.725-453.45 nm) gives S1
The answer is 1.2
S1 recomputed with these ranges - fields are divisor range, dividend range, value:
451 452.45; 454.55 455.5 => 1.00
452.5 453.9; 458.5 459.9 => 1.18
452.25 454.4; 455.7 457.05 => 1.20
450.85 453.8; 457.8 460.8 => 1.09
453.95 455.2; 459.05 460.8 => 1.08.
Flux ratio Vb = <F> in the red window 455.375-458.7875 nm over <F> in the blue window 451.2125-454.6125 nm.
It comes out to 1.08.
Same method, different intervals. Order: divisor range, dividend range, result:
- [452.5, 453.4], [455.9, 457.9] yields 1.23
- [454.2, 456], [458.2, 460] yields 0.95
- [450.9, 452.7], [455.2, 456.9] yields 1.05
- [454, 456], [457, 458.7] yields 0.94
